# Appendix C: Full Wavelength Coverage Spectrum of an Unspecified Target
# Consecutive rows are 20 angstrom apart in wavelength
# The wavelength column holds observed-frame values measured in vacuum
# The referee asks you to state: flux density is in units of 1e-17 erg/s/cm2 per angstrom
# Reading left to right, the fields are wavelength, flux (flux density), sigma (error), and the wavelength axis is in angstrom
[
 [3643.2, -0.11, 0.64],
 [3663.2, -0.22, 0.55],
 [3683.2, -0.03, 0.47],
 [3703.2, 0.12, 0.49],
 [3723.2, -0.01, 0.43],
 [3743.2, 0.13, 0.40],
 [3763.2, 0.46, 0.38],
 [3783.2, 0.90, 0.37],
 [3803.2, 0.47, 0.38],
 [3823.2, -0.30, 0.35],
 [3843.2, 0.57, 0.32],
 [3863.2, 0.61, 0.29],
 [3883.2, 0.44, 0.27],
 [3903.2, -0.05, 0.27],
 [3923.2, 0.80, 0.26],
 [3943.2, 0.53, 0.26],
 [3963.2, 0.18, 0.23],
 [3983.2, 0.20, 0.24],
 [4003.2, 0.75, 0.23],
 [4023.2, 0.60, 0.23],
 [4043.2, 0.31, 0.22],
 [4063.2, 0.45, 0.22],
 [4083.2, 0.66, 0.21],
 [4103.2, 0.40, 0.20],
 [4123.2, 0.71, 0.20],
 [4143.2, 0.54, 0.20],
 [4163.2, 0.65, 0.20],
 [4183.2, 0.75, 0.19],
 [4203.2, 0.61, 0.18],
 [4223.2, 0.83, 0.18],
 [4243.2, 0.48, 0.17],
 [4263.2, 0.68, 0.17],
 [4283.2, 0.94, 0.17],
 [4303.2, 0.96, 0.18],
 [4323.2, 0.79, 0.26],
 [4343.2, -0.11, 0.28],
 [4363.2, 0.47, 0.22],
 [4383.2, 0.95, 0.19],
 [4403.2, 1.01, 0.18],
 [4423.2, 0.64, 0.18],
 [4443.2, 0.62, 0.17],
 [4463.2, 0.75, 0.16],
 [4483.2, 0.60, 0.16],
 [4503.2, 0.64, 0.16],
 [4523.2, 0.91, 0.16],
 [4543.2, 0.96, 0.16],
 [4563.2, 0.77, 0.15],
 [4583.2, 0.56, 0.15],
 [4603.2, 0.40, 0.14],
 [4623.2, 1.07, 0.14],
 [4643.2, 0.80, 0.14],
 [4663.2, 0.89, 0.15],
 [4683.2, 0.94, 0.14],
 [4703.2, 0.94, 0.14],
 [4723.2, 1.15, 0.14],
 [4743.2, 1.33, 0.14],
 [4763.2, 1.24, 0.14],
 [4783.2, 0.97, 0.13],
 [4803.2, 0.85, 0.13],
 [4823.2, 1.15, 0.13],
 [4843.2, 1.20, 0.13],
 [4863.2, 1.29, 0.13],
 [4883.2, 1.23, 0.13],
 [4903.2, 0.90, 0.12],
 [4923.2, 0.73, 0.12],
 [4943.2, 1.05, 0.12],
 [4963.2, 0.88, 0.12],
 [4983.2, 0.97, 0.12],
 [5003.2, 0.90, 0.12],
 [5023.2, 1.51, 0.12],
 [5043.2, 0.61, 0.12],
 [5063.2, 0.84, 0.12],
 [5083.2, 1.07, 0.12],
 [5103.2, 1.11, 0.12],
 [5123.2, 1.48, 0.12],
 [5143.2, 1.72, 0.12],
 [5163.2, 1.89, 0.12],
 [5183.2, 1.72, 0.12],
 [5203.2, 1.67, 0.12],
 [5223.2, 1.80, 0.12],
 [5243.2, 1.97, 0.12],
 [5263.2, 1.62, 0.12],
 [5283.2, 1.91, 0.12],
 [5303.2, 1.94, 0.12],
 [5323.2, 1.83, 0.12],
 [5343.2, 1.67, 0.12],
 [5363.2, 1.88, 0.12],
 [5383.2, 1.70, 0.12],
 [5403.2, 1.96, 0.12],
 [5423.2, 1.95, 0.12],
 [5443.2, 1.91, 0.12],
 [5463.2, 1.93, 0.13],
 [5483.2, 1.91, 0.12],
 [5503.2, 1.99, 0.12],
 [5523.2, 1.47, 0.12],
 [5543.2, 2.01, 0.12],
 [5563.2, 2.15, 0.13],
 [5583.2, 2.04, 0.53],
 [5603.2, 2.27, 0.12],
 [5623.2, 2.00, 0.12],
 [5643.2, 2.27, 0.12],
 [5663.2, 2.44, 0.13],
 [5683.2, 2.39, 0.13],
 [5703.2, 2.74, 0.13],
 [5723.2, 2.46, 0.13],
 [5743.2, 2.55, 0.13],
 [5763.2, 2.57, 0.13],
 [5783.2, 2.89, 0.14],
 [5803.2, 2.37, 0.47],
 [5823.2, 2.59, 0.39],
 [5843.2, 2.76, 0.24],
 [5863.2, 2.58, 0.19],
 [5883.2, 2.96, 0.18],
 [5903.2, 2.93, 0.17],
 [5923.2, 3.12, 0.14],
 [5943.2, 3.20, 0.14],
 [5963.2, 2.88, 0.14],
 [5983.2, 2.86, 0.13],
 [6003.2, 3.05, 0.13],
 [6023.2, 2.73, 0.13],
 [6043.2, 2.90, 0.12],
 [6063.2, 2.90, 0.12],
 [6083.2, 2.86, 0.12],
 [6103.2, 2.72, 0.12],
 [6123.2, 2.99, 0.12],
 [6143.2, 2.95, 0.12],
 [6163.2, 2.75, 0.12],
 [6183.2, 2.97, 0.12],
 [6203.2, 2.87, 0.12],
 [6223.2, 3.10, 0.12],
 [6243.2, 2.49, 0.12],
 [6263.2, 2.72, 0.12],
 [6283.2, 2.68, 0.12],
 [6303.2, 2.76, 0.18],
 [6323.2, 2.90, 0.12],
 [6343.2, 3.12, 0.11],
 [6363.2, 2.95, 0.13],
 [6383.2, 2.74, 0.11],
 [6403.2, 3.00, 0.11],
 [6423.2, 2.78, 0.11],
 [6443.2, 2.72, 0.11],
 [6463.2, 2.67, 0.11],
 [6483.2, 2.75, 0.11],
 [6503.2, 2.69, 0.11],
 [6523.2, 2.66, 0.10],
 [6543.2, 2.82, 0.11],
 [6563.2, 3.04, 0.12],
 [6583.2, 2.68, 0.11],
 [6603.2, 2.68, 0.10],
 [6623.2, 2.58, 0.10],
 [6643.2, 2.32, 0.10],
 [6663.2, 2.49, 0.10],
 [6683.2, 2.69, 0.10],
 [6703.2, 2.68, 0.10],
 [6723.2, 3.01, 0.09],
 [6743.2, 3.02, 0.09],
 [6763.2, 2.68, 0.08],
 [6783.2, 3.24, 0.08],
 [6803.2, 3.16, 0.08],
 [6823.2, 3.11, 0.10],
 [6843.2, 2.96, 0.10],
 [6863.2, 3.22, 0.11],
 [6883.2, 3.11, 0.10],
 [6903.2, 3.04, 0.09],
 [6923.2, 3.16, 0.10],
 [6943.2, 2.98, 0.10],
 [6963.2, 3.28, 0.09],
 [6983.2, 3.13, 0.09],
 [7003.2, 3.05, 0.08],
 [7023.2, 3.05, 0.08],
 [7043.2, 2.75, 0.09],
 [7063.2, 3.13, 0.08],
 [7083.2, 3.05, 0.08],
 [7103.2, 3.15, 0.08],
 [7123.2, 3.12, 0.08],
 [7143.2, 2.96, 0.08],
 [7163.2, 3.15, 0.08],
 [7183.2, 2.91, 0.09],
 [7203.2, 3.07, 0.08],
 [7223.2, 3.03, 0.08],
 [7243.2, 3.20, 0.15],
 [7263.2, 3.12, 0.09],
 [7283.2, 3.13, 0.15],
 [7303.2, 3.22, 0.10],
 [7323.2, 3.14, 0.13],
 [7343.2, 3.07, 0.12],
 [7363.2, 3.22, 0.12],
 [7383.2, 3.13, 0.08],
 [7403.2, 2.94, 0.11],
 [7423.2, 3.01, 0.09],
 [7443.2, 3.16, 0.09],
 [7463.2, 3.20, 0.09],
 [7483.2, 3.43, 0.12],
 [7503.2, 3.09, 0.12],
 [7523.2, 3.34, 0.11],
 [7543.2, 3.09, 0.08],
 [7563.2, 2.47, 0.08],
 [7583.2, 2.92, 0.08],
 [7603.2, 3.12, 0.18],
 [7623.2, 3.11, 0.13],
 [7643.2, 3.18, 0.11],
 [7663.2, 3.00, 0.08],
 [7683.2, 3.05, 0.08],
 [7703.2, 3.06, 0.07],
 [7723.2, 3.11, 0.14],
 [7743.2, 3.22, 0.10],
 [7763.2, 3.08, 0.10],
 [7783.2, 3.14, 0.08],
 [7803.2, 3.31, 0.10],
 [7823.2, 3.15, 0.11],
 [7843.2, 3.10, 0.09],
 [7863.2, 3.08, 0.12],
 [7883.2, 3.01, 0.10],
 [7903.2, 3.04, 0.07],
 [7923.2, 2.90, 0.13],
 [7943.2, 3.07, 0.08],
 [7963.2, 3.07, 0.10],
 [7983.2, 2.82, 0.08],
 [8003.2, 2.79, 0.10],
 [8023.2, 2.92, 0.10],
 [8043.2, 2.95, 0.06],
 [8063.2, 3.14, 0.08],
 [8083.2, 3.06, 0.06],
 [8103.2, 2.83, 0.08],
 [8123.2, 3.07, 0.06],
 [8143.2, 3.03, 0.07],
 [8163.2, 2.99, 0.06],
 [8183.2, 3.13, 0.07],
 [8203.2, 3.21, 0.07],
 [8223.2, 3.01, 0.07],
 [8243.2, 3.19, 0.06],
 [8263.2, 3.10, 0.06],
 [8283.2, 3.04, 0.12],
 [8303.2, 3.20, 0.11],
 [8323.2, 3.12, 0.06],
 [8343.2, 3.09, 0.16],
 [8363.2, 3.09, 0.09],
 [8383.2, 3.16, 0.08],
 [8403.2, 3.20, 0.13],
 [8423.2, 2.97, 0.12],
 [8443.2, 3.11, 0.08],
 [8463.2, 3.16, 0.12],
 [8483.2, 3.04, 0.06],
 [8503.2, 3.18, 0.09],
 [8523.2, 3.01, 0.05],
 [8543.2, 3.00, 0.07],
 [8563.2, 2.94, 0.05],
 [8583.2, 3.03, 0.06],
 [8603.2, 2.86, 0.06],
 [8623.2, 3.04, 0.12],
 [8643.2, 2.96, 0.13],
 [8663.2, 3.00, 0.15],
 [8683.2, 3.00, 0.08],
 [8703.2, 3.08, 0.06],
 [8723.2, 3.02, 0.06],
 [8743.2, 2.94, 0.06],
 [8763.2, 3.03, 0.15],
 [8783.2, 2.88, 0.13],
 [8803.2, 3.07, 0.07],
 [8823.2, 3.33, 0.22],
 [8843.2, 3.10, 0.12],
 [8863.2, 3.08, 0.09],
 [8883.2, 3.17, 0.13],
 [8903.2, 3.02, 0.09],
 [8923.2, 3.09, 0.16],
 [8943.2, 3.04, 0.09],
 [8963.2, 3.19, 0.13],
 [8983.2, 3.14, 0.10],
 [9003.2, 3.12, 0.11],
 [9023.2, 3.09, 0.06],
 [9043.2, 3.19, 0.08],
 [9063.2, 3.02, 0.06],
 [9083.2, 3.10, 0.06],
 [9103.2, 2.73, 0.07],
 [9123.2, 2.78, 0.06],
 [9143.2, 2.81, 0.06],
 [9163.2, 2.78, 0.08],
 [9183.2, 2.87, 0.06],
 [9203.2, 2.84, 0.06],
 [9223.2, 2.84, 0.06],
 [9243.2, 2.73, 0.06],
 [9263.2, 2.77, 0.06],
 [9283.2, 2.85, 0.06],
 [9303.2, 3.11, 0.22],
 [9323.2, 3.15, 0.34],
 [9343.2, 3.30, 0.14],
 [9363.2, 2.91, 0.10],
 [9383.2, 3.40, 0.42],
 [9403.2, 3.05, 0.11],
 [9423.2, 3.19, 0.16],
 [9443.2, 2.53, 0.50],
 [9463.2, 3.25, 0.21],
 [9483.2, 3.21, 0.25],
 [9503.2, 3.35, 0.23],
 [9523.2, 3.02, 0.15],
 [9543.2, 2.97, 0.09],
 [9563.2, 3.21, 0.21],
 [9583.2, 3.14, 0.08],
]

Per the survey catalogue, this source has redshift 0.283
